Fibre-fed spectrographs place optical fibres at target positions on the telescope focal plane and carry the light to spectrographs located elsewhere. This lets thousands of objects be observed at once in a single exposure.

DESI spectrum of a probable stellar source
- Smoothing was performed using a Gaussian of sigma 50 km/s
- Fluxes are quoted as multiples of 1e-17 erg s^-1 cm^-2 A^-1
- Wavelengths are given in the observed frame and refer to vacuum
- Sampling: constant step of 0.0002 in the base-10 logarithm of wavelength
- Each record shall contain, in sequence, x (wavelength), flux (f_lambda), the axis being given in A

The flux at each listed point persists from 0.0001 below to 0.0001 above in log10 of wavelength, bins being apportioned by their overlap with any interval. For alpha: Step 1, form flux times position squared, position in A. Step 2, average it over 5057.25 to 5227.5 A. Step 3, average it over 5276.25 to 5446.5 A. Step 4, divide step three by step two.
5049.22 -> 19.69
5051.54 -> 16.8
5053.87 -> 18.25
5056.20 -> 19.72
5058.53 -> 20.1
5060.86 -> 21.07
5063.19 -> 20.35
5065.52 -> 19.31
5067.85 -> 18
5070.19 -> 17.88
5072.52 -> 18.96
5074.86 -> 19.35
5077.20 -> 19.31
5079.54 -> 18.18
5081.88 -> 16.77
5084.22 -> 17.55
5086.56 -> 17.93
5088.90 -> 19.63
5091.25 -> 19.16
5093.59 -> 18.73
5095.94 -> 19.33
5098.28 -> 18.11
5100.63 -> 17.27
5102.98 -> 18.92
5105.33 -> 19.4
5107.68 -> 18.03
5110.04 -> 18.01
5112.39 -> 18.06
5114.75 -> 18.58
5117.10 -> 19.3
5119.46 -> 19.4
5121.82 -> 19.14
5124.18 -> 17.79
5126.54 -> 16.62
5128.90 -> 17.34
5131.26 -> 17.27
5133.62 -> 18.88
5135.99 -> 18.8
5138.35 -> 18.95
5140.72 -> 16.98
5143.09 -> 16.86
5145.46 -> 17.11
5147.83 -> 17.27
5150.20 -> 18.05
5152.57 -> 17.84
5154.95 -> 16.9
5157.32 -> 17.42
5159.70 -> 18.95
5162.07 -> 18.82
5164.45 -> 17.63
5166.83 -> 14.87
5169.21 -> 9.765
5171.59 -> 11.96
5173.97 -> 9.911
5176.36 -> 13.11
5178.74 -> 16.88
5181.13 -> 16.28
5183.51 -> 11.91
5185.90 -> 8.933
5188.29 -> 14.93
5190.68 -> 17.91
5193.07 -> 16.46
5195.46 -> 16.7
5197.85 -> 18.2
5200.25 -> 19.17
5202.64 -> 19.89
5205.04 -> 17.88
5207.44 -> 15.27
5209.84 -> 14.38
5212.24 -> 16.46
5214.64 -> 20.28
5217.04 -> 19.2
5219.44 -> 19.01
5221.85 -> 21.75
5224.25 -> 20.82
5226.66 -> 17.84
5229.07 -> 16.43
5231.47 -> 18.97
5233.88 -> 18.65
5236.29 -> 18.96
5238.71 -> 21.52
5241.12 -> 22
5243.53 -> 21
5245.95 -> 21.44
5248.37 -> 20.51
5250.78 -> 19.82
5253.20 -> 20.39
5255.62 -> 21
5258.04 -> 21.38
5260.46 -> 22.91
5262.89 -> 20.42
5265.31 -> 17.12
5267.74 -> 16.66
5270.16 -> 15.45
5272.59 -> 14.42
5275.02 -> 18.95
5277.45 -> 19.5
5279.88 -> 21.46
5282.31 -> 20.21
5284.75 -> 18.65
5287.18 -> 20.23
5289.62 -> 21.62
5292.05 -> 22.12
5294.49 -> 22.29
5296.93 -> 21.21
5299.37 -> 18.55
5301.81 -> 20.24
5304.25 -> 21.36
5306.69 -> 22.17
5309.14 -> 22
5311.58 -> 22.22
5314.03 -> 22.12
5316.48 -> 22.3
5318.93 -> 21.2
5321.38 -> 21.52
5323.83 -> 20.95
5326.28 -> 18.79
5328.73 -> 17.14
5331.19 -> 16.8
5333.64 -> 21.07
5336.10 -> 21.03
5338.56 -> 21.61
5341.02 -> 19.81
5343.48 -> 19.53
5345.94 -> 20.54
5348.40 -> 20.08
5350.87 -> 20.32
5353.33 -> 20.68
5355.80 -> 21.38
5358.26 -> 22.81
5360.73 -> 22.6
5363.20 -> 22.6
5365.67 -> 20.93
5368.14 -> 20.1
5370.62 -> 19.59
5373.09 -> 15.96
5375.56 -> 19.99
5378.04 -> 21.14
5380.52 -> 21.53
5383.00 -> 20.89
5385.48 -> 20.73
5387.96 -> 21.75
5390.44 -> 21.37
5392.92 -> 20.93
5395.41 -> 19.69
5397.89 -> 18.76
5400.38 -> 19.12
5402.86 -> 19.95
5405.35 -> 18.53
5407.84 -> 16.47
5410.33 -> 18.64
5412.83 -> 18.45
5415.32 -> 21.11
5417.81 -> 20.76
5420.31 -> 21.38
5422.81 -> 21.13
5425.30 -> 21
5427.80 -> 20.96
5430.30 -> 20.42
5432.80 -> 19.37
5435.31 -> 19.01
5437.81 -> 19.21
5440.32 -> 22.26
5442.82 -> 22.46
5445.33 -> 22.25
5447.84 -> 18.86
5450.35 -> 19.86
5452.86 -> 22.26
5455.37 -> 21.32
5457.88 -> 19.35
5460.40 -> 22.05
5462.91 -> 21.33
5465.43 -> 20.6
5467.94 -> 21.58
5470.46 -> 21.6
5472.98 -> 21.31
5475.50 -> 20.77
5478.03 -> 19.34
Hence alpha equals 1.27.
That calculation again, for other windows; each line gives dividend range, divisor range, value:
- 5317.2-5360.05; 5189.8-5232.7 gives 1.18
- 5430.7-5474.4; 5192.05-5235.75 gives 1.25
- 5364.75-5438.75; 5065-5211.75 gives 1.28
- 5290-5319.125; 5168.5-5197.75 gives 1.61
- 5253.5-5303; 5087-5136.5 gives 1.14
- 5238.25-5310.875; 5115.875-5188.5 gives 1.30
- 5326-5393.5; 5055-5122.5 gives 1.21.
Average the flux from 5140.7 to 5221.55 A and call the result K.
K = 16.3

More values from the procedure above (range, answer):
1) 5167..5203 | 14.7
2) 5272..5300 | 20.1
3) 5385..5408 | 19.9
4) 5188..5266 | 19.1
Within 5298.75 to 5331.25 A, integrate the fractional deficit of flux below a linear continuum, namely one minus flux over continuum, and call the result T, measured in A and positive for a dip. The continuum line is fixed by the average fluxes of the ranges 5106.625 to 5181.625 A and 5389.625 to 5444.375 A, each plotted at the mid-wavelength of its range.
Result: -3.1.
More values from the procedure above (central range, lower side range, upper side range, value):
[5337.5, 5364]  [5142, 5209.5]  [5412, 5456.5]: -2.63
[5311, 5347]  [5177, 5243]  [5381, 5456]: -2.34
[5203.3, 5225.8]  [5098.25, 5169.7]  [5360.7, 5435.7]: 0.14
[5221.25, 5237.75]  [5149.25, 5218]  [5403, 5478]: -2.12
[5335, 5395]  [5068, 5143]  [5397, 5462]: -2.71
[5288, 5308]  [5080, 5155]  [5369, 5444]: -1.89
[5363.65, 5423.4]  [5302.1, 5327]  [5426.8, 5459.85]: 2.76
